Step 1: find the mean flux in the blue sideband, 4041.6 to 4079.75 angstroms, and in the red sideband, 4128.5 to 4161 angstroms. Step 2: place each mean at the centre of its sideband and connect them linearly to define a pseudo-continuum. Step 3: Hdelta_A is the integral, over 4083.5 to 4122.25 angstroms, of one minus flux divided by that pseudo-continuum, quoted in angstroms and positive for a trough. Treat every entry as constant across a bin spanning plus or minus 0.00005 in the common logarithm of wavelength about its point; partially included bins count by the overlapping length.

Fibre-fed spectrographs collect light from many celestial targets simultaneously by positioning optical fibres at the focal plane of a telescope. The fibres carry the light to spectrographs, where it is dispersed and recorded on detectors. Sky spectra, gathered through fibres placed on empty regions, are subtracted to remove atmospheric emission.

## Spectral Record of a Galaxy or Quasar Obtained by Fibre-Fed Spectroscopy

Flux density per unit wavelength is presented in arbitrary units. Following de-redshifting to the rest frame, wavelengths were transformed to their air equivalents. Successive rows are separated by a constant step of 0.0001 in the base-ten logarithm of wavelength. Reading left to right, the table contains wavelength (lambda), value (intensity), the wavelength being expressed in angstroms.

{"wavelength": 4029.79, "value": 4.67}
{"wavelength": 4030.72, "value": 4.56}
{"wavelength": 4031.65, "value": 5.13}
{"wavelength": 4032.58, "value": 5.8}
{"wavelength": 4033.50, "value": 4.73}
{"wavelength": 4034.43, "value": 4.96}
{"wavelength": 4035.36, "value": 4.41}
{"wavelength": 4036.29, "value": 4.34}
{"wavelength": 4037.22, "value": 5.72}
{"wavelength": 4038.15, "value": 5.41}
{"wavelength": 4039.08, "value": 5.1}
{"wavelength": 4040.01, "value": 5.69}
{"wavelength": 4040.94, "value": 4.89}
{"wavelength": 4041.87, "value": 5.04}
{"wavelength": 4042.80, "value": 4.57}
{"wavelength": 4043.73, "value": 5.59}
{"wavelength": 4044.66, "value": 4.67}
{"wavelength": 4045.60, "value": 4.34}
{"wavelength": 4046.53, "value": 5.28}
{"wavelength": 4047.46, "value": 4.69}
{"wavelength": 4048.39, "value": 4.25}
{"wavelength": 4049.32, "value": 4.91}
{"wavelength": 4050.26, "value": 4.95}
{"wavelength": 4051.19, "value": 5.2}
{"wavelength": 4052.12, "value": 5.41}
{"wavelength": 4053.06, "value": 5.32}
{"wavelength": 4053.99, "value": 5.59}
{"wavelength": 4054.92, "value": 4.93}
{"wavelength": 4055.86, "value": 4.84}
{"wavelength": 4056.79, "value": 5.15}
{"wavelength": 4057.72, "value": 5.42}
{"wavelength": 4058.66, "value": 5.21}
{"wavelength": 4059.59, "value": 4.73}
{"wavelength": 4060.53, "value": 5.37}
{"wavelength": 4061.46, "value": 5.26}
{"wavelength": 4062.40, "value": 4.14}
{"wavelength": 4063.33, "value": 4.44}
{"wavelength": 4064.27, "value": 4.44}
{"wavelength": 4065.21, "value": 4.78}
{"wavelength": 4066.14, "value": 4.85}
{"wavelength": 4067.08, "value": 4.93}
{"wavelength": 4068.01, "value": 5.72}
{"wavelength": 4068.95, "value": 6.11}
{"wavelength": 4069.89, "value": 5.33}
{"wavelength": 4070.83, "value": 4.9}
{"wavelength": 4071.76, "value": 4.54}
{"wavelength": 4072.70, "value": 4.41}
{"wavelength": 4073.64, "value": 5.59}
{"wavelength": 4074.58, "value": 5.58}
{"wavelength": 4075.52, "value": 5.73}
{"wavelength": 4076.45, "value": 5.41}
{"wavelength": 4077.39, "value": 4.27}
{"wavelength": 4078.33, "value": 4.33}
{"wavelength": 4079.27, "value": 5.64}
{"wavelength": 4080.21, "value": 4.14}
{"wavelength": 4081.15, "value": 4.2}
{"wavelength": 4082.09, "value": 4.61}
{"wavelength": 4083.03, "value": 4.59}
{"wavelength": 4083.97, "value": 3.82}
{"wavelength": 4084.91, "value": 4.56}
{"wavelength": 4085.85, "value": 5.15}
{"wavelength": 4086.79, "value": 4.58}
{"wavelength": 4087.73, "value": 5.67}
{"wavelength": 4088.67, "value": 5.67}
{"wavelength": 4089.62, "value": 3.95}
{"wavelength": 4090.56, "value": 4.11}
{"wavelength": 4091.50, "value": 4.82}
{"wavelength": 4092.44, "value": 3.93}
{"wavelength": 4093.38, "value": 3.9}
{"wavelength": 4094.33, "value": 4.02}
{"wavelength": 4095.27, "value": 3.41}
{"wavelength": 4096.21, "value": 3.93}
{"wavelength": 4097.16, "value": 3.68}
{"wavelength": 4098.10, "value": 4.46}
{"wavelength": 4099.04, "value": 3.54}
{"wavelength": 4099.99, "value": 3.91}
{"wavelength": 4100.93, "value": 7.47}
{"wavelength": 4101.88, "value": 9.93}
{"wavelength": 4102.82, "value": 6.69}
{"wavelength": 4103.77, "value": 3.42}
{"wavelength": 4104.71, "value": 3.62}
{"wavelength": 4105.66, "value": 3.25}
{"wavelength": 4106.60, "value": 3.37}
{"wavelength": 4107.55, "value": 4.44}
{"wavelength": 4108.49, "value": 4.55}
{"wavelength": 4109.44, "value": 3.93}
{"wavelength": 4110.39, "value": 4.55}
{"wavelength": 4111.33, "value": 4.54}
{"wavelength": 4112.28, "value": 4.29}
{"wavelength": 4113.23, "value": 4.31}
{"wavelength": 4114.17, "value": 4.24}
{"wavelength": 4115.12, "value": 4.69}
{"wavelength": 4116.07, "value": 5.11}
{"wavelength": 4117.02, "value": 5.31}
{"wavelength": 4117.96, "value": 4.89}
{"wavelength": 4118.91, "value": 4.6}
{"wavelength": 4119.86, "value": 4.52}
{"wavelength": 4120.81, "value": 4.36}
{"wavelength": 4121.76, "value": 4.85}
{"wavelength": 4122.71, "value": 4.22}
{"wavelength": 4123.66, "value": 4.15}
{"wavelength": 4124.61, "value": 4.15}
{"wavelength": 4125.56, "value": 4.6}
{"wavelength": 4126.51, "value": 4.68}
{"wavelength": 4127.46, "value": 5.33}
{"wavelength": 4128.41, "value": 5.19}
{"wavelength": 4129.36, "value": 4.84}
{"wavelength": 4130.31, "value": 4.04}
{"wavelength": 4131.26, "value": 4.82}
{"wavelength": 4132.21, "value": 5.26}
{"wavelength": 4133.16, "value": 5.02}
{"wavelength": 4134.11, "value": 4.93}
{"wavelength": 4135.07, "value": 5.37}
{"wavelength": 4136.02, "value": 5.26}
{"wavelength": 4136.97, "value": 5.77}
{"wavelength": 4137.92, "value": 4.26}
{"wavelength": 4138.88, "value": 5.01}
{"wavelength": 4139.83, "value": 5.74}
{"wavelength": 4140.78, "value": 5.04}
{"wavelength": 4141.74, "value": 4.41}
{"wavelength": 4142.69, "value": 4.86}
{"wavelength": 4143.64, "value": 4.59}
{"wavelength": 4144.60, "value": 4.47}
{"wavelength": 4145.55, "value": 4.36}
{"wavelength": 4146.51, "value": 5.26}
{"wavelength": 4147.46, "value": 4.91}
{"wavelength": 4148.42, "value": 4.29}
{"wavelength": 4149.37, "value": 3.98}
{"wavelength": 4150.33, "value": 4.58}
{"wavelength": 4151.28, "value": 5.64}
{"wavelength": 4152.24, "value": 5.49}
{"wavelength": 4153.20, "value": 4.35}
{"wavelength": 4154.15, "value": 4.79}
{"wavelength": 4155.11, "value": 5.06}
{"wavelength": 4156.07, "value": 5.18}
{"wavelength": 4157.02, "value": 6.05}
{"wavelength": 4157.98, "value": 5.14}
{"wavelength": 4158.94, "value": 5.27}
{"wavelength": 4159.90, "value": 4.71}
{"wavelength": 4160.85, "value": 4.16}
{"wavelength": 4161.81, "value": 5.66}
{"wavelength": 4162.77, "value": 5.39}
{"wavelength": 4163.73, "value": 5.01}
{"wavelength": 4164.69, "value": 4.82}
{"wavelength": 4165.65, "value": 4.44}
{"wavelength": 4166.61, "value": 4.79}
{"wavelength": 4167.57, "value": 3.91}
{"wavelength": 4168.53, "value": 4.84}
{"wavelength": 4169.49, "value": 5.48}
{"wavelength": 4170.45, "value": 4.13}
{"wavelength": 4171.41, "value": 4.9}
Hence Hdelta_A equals 3.0 angstroms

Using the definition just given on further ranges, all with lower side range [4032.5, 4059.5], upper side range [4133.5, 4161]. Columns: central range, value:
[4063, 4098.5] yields 2.2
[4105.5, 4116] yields 1.5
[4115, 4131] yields 0.9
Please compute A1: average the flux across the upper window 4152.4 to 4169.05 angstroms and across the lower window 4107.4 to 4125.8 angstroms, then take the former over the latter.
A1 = 1.1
